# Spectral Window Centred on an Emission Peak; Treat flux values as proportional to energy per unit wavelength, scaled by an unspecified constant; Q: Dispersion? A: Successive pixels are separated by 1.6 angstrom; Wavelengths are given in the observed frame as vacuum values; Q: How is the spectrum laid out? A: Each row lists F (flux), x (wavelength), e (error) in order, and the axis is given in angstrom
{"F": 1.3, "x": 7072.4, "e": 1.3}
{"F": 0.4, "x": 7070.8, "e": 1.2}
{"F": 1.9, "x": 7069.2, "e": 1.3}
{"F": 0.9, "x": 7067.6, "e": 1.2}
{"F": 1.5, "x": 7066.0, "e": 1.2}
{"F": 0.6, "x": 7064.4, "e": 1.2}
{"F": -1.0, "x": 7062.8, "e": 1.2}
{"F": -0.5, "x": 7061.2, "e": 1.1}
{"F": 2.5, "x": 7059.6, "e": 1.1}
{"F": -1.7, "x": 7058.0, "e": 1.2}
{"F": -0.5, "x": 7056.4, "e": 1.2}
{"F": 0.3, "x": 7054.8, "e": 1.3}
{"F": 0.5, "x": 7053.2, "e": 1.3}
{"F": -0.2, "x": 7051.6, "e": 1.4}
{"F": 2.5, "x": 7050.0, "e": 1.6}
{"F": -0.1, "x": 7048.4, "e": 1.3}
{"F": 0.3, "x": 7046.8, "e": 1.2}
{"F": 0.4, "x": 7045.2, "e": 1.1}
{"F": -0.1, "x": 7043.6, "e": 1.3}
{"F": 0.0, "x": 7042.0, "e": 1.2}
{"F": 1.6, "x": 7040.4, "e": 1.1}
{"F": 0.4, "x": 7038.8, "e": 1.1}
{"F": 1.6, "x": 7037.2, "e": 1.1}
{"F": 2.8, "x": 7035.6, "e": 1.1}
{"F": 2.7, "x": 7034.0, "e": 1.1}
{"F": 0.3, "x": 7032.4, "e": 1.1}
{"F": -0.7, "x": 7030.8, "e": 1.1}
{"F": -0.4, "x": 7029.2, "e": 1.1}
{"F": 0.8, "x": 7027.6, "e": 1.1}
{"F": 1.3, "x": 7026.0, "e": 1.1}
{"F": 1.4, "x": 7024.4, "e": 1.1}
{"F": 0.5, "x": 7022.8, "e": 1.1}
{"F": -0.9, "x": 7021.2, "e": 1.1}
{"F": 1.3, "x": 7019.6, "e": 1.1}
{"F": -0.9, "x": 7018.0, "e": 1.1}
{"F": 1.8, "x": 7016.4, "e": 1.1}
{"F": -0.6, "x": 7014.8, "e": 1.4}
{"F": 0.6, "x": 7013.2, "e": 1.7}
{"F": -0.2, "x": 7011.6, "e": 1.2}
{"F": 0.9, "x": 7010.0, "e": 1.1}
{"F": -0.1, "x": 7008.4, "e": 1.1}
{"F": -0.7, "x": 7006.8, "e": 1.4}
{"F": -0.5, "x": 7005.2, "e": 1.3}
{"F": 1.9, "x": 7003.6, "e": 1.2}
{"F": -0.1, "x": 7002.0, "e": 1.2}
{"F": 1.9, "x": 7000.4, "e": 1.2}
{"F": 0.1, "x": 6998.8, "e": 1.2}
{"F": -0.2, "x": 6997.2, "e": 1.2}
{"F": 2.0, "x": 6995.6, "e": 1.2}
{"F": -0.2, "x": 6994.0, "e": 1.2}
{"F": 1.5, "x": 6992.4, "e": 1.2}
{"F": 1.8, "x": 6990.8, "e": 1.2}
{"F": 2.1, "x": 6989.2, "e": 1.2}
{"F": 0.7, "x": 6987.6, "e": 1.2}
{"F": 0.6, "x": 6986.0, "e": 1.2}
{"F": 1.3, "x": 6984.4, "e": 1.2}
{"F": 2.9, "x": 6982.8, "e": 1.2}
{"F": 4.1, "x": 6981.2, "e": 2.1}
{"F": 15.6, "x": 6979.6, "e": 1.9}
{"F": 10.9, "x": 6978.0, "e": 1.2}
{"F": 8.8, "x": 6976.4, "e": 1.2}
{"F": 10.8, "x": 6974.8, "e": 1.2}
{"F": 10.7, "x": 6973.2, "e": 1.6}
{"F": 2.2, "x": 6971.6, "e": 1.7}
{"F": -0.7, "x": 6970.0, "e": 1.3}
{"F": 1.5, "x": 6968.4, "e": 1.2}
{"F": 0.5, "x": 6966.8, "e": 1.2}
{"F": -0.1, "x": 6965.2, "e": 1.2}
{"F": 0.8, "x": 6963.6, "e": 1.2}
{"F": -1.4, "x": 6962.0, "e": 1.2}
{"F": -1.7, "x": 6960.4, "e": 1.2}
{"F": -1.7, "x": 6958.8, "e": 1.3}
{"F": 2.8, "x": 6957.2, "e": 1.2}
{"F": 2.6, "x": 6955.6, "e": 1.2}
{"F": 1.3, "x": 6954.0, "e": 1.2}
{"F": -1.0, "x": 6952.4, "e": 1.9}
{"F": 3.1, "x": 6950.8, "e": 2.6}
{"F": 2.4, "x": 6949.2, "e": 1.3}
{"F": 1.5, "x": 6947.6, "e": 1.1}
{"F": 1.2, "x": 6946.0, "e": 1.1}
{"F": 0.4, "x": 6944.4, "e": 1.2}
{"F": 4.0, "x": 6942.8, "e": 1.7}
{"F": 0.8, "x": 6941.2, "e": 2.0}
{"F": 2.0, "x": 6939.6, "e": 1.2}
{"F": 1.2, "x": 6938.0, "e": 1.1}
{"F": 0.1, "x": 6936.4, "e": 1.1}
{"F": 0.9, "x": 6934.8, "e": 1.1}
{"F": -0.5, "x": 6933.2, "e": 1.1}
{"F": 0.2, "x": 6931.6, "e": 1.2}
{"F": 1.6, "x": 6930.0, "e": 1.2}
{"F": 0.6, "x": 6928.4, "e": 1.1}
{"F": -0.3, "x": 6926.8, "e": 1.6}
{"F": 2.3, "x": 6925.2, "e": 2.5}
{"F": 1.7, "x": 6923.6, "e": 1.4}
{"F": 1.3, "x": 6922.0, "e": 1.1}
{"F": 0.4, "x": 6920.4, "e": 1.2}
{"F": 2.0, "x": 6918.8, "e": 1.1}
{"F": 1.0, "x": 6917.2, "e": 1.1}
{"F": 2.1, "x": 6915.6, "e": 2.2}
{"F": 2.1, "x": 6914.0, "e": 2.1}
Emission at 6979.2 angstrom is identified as [O II] 3727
